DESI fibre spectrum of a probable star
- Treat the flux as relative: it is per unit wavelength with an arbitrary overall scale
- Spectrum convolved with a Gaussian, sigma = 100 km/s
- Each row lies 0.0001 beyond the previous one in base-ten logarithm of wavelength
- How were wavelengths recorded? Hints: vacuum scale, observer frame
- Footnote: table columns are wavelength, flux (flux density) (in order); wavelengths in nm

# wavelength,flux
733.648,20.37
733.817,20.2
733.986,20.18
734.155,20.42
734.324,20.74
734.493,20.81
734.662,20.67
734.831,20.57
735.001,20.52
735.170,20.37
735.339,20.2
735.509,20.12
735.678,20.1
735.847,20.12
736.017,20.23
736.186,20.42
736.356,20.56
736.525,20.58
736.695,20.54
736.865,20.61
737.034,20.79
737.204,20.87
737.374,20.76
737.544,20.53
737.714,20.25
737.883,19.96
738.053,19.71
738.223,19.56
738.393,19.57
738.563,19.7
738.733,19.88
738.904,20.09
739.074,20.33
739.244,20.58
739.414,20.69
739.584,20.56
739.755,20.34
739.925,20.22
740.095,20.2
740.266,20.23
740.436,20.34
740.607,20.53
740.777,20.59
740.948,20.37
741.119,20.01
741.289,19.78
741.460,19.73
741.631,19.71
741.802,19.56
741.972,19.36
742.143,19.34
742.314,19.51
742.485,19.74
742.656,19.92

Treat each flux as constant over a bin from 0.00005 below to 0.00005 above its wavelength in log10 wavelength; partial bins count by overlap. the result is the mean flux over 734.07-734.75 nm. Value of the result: 20.7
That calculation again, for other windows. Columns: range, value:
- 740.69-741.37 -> 20.2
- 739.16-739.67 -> 20.6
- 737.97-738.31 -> 19.6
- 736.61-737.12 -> 20.6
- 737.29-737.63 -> 20.6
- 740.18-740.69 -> 20.3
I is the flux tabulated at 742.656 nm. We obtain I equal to 19.92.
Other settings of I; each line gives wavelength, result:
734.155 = 20.42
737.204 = 20.87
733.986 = 20.18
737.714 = 20.25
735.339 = 20.2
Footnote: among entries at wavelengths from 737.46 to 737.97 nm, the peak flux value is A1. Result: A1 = 20.53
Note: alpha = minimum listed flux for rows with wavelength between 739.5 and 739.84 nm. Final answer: 20.34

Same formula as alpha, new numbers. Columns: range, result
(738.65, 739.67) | 19.88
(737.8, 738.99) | 19.56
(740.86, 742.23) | 19.34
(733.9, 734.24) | 20.18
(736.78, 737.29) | 20.61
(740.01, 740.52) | 20.2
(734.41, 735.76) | 20.1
